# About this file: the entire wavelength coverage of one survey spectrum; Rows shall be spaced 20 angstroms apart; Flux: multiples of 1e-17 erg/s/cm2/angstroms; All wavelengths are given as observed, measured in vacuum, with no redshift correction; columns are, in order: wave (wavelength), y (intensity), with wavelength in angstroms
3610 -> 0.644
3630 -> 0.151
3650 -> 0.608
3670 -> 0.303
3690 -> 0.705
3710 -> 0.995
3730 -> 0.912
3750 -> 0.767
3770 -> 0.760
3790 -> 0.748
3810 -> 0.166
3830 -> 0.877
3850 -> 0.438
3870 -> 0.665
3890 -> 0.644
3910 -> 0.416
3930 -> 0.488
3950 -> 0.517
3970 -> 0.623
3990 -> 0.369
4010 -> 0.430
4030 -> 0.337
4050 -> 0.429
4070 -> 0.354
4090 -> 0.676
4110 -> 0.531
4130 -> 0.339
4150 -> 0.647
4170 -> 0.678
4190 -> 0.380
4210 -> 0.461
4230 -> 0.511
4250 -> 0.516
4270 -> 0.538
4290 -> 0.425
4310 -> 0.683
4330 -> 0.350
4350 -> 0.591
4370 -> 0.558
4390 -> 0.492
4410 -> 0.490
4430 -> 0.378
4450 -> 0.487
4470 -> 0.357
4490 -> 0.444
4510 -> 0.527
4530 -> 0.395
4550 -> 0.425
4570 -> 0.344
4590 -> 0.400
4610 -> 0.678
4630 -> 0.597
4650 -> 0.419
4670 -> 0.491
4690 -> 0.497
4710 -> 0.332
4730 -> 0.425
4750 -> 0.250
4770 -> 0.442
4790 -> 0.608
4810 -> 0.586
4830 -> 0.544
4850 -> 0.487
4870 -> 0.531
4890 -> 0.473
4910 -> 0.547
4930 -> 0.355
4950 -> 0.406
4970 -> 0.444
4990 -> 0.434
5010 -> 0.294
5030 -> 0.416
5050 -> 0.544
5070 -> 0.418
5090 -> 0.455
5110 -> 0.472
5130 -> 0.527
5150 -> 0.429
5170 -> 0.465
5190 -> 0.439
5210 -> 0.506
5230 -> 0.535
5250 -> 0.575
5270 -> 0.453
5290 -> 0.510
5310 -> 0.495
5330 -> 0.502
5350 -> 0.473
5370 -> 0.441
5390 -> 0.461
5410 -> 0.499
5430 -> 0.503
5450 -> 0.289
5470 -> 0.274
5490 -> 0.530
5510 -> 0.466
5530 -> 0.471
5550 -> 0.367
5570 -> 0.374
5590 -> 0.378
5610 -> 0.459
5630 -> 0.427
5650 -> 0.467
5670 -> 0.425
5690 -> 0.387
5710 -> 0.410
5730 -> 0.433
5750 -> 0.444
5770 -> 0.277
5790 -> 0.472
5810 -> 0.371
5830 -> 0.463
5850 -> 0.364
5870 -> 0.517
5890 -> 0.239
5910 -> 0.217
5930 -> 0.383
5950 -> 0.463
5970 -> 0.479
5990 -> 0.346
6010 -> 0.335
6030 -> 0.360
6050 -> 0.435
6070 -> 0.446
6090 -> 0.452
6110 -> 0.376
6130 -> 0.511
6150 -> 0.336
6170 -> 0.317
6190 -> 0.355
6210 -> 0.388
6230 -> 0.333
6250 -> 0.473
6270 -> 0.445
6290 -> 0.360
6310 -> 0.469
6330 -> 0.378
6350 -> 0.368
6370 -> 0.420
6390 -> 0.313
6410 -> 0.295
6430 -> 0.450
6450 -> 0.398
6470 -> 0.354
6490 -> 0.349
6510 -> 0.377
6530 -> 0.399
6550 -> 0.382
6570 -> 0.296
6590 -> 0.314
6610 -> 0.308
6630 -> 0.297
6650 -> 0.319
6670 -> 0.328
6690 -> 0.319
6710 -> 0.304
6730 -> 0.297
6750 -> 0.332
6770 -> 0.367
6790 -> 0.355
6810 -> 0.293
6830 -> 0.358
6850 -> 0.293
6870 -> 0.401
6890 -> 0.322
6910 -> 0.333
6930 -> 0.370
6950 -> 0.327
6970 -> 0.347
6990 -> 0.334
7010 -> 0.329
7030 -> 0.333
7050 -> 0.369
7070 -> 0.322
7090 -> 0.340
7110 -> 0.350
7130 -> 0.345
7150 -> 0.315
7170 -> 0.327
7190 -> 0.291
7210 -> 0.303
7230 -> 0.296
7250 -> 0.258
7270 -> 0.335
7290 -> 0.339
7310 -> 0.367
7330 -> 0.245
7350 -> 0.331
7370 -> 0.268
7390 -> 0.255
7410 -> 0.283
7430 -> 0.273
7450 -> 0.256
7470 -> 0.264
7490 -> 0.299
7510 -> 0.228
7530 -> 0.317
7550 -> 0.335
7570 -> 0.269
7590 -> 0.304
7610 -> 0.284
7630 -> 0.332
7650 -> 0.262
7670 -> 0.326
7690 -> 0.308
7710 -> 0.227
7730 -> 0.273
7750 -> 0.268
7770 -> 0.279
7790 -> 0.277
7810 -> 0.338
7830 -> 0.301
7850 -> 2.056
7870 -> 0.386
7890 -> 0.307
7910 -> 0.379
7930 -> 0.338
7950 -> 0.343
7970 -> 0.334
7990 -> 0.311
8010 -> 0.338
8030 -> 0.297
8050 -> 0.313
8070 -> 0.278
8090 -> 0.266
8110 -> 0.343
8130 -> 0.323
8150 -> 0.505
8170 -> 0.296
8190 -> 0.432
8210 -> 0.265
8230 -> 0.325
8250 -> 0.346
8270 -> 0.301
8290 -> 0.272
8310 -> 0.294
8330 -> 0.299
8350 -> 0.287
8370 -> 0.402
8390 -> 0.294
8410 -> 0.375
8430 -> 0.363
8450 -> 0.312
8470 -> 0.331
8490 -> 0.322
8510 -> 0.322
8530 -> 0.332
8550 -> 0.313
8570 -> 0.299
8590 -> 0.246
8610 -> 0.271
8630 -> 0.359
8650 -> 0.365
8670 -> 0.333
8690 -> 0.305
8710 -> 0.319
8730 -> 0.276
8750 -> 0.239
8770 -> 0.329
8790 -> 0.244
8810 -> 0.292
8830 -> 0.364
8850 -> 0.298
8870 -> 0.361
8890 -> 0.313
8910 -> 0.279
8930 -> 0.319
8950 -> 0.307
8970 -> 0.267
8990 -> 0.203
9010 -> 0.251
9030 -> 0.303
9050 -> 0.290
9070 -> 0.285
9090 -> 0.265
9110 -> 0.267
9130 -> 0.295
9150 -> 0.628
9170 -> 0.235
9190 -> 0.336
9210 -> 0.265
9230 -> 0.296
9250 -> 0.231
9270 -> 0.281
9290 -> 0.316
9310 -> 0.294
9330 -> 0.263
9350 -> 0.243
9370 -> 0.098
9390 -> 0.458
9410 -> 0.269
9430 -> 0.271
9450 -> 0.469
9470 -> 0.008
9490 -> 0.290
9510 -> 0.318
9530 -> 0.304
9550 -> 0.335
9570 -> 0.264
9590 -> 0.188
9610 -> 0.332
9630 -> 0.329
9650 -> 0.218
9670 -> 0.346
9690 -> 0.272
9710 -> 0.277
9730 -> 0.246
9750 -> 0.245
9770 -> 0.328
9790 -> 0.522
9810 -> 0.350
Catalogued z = 1.106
